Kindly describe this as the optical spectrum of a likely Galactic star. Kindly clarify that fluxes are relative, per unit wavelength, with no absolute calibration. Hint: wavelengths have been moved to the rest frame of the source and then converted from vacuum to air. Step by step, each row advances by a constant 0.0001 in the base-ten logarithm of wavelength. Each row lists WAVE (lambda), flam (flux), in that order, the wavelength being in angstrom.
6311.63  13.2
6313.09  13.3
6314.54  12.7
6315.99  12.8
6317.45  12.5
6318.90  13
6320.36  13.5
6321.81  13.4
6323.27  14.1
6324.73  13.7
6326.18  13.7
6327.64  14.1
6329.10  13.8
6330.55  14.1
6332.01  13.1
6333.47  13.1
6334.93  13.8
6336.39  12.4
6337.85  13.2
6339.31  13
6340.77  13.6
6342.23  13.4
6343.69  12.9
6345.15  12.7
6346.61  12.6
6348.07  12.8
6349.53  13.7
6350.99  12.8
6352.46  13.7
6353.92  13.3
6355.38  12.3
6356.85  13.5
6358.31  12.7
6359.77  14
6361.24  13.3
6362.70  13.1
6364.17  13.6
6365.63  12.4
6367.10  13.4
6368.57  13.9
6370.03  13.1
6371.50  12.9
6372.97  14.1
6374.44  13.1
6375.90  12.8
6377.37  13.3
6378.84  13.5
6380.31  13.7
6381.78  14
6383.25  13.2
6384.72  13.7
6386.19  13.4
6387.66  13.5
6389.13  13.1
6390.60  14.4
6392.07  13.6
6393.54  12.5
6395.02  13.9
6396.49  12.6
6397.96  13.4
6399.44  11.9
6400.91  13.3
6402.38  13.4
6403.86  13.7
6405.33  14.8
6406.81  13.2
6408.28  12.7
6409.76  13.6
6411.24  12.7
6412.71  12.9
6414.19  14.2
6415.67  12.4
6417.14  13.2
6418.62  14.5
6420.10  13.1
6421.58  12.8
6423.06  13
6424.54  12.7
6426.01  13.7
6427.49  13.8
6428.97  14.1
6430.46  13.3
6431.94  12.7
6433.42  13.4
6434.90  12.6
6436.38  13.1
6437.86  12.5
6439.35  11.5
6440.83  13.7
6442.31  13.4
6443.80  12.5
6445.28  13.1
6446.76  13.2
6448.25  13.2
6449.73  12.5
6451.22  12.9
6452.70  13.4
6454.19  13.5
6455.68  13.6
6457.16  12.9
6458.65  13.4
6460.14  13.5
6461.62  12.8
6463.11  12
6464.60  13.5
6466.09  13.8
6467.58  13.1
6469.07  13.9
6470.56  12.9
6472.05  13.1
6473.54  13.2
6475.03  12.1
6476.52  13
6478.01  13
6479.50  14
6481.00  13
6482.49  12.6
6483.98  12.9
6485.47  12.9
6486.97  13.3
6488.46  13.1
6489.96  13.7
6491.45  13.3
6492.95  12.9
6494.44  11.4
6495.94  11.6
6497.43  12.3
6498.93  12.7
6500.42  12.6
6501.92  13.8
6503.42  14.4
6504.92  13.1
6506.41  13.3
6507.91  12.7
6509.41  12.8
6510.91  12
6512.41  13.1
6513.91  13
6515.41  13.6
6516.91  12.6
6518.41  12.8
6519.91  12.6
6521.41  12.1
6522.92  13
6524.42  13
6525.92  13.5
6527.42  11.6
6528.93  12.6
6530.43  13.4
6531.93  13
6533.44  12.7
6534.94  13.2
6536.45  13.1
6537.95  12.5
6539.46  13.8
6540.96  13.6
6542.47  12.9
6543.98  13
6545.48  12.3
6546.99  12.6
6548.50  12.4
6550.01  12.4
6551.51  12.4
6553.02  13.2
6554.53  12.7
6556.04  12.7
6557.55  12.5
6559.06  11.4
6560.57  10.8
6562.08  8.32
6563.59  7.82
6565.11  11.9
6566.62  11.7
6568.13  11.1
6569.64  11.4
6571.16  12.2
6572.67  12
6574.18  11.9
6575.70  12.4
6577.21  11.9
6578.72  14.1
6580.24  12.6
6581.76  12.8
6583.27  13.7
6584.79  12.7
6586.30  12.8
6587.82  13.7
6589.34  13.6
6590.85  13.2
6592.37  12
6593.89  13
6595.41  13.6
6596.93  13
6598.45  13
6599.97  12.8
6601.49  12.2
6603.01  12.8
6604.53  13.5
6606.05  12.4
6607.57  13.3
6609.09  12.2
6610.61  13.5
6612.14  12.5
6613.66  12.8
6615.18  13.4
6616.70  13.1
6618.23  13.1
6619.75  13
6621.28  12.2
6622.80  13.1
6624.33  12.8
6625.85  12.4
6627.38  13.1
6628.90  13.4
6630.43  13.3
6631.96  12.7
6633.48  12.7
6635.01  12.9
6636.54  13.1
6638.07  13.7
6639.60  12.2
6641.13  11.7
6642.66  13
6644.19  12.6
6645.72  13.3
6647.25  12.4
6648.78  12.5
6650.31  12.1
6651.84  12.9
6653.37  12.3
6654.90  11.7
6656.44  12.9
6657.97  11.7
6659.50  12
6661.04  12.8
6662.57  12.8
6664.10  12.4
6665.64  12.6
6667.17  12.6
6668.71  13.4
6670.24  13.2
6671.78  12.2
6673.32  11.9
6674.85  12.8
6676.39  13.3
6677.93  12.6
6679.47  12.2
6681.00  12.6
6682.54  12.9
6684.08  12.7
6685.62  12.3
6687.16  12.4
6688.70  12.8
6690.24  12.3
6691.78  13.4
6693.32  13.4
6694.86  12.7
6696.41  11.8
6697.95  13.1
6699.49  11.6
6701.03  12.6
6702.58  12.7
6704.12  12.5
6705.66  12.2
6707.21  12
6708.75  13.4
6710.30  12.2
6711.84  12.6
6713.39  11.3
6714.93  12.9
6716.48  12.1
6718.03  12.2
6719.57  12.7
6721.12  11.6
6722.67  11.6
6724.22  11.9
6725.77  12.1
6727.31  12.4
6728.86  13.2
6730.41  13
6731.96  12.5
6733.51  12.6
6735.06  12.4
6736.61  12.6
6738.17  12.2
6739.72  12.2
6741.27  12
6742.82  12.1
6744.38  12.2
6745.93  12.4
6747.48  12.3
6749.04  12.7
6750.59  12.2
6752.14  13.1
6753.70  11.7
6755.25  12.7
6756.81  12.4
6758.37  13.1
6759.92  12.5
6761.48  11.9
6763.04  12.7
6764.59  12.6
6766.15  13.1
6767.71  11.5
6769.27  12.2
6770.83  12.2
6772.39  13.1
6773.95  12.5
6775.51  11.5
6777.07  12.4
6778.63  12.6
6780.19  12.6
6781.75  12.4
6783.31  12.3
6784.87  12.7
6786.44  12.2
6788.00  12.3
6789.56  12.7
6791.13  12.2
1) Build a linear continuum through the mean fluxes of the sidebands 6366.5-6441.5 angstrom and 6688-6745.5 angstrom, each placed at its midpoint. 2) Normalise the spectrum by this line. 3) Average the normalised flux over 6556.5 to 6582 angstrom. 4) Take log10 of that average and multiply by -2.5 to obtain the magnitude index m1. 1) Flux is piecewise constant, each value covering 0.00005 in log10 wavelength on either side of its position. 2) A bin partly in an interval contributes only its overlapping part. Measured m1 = 0.11 mag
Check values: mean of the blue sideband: 13.3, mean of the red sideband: 12.4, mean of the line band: 11.6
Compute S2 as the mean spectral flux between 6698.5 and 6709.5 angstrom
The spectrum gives 12.4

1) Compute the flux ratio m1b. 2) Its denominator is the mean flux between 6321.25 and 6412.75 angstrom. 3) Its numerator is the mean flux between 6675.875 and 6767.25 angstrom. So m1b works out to 0.94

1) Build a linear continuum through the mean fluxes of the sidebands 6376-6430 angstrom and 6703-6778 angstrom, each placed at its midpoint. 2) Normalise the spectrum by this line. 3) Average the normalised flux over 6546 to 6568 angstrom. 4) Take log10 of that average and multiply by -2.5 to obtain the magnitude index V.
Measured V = 0.11 mag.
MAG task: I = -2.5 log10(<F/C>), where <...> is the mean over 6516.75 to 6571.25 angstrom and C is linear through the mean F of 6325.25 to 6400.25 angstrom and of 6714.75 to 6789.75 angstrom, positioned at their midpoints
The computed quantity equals 0.05 mag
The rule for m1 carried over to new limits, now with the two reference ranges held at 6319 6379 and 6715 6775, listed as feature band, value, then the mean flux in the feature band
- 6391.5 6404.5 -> 0.00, 13.1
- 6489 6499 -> 0.03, 12.6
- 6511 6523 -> 0.01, 12.8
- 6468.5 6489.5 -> -0.01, 13.1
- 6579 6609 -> -0.02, 13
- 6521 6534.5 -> 0.01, 12.8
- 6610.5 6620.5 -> -0.03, 13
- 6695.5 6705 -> 0.01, 12.4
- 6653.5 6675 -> 0.01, 12.5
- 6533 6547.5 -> -0.01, 13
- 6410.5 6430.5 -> -0.01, 13.3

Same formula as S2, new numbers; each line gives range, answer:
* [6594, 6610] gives 12.9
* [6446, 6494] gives 13.1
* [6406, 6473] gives 13.1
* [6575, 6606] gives 13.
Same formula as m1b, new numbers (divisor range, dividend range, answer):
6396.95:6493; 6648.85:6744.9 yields 0.95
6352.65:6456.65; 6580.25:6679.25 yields 0.97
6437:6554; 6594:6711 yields 0.98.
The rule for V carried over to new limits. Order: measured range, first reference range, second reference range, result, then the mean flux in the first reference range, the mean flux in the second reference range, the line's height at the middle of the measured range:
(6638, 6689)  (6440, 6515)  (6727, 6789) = 0.01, 13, 12.4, 12.6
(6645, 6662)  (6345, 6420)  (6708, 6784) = 0.02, 13.3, 12.4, 12.6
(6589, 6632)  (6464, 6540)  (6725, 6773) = -0.02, 13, 12.4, 12.7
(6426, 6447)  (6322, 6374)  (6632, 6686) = 0.00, 13.3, 12.6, 13.1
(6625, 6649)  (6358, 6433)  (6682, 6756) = -0.01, 13.3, 12.4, 12.7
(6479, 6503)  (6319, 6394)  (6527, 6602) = -0.01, 13.3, 12.4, 12.8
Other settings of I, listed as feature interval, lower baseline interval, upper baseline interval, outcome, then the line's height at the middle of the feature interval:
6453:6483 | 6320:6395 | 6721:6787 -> -0.006 mag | 13.1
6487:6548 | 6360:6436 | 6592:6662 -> 0.012 mag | 13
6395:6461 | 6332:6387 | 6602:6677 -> -0.005 mag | 13.1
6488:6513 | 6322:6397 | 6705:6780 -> 0.010 mag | 13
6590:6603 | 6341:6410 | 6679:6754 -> -0.010 mag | 12.7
